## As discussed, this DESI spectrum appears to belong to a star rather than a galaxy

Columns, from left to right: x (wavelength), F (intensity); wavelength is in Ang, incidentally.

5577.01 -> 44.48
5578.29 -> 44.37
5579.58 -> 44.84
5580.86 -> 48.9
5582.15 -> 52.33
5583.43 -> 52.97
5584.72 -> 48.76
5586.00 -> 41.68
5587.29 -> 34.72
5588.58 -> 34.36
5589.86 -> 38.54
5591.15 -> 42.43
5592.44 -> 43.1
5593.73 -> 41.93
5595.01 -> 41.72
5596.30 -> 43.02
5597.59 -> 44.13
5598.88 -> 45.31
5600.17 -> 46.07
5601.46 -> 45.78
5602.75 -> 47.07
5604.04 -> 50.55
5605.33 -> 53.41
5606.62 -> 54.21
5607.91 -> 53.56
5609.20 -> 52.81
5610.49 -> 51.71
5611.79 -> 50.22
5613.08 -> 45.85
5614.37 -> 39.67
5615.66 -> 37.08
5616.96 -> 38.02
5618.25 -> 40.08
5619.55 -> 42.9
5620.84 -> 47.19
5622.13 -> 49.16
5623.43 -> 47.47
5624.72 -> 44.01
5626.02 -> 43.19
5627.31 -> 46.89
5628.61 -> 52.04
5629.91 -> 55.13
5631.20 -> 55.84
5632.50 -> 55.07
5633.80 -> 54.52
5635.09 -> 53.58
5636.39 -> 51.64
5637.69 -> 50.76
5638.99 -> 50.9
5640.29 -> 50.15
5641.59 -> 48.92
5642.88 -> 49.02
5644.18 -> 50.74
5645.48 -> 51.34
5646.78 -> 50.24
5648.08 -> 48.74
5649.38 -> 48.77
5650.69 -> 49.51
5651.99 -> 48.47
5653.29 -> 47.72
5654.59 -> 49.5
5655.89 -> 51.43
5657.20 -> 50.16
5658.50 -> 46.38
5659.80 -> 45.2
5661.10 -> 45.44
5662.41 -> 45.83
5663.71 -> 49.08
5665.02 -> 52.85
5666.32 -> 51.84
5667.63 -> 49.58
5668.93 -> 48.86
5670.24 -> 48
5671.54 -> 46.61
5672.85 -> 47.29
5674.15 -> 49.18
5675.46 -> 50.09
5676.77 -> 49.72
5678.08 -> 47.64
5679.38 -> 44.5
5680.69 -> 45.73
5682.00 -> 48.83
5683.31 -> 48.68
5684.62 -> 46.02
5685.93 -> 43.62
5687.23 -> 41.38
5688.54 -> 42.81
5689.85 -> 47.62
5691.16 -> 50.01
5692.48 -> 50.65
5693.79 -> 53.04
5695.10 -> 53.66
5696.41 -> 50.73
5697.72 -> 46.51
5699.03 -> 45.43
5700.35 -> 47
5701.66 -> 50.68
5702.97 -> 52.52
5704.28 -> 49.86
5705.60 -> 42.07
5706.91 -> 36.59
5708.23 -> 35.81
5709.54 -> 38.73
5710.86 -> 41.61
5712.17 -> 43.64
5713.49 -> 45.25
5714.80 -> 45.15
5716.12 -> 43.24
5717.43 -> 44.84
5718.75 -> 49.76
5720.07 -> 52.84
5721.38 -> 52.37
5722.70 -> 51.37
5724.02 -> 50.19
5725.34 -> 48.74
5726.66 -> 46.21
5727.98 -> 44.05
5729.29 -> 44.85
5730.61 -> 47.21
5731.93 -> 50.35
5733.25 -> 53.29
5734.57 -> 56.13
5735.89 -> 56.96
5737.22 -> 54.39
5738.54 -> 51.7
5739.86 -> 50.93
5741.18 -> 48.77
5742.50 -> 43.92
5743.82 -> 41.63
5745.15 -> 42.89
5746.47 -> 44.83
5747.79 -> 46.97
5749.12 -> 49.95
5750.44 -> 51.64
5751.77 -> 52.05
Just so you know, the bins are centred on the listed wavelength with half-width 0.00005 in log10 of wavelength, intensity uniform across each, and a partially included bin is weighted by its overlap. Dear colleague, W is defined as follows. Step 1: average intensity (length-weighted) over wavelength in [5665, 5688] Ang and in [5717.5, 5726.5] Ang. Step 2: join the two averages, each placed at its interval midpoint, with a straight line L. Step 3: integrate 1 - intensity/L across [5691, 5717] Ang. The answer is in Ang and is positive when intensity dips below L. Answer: 1.66 Ang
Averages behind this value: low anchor 47.7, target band 46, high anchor 50.2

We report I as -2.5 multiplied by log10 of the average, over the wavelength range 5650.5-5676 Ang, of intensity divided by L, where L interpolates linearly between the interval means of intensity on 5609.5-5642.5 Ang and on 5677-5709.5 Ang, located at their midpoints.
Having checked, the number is -0.03 mag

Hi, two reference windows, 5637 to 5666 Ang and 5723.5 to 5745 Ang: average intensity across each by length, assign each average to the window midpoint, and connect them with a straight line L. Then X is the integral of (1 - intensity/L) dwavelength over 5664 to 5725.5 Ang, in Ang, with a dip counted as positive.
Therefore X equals 2.3 Ang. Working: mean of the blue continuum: 49.2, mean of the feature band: 47.3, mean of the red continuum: 49.2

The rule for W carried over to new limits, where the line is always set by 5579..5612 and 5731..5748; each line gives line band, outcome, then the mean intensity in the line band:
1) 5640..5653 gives -0.6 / 49.5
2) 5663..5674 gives -0.3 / 49.3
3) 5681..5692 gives 0.5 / 46.2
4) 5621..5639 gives -1.4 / 50.6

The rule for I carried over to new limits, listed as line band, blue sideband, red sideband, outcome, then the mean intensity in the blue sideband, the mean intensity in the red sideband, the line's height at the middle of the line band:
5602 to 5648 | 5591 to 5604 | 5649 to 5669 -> -0.06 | 44.4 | 48.8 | 46.4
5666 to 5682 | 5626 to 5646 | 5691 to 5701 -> 0.05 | 51.5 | 49.6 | 50.3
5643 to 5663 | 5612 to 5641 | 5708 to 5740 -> -0.02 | 47.8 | 48.1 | 47.9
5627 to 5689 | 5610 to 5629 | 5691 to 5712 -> -0.08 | 44.9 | 46.4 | 45.6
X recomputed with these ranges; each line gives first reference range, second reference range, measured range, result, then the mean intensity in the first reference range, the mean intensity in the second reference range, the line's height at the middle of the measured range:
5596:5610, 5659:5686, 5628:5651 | -1.5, 48.9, 47.9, 48.4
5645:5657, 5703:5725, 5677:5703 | -0.4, 49.5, 45.5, 47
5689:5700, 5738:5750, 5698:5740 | 0.5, 49.5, 46.9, 48.2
